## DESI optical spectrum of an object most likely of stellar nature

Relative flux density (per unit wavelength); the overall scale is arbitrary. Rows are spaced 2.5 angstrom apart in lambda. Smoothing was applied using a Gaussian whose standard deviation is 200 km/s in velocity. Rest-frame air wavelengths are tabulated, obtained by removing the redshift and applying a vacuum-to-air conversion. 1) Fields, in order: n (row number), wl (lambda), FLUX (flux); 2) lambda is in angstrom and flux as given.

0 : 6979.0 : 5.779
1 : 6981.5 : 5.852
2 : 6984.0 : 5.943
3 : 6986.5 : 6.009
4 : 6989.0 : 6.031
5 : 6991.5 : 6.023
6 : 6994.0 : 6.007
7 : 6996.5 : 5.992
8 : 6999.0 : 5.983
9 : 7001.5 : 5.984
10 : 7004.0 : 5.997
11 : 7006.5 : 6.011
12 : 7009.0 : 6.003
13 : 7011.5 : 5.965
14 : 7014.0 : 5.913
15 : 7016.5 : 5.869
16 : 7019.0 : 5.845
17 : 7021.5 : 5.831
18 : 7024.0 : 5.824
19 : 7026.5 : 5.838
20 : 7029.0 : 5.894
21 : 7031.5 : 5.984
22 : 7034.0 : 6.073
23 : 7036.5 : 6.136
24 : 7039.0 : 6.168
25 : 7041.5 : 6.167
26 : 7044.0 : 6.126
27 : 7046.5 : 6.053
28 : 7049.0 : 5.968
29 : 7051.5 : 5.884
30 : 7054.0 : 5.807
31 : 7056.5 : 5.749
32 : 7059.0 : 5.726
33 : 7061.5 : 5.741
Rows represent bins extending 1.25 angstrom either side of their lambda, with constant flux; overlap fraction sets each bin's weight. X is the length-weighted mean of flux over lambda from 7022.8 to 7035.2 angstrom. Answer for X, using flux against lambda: 5.92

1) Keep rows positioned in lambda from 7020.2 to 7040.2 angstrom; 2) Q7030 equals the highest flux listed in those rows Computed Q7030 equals 6.168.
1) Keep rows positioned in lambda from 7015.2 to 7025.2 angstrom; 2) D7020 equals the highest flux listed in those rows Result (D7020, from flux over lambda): 5.869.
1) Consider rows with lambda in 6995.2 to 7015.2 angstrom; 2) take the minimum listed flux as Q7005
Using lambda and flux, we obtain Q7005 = 5.913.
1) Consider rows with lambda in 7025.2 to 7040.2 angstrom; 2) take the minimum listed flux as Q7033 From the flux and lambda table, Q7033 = 5.838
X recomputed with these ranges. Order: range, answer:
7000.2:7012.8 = 5.99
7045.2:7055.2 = 5.93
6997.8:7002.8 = 5.98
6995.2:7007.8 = 5.99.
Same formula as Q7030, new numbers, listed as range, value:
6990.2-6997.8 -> 6.023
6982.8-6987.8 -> 6.009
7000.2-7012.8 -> 6.011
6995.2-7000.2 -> 5.992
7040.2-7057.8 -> 6.167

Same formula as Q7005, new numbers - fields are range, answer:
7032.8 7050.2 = 5.968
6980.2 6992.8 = 5.852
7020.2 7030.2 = 5.824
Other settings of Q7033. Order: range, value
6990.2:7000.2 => 5.983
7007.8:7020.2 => 5.845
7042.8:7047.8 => 6.053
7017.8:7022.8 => 5.831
